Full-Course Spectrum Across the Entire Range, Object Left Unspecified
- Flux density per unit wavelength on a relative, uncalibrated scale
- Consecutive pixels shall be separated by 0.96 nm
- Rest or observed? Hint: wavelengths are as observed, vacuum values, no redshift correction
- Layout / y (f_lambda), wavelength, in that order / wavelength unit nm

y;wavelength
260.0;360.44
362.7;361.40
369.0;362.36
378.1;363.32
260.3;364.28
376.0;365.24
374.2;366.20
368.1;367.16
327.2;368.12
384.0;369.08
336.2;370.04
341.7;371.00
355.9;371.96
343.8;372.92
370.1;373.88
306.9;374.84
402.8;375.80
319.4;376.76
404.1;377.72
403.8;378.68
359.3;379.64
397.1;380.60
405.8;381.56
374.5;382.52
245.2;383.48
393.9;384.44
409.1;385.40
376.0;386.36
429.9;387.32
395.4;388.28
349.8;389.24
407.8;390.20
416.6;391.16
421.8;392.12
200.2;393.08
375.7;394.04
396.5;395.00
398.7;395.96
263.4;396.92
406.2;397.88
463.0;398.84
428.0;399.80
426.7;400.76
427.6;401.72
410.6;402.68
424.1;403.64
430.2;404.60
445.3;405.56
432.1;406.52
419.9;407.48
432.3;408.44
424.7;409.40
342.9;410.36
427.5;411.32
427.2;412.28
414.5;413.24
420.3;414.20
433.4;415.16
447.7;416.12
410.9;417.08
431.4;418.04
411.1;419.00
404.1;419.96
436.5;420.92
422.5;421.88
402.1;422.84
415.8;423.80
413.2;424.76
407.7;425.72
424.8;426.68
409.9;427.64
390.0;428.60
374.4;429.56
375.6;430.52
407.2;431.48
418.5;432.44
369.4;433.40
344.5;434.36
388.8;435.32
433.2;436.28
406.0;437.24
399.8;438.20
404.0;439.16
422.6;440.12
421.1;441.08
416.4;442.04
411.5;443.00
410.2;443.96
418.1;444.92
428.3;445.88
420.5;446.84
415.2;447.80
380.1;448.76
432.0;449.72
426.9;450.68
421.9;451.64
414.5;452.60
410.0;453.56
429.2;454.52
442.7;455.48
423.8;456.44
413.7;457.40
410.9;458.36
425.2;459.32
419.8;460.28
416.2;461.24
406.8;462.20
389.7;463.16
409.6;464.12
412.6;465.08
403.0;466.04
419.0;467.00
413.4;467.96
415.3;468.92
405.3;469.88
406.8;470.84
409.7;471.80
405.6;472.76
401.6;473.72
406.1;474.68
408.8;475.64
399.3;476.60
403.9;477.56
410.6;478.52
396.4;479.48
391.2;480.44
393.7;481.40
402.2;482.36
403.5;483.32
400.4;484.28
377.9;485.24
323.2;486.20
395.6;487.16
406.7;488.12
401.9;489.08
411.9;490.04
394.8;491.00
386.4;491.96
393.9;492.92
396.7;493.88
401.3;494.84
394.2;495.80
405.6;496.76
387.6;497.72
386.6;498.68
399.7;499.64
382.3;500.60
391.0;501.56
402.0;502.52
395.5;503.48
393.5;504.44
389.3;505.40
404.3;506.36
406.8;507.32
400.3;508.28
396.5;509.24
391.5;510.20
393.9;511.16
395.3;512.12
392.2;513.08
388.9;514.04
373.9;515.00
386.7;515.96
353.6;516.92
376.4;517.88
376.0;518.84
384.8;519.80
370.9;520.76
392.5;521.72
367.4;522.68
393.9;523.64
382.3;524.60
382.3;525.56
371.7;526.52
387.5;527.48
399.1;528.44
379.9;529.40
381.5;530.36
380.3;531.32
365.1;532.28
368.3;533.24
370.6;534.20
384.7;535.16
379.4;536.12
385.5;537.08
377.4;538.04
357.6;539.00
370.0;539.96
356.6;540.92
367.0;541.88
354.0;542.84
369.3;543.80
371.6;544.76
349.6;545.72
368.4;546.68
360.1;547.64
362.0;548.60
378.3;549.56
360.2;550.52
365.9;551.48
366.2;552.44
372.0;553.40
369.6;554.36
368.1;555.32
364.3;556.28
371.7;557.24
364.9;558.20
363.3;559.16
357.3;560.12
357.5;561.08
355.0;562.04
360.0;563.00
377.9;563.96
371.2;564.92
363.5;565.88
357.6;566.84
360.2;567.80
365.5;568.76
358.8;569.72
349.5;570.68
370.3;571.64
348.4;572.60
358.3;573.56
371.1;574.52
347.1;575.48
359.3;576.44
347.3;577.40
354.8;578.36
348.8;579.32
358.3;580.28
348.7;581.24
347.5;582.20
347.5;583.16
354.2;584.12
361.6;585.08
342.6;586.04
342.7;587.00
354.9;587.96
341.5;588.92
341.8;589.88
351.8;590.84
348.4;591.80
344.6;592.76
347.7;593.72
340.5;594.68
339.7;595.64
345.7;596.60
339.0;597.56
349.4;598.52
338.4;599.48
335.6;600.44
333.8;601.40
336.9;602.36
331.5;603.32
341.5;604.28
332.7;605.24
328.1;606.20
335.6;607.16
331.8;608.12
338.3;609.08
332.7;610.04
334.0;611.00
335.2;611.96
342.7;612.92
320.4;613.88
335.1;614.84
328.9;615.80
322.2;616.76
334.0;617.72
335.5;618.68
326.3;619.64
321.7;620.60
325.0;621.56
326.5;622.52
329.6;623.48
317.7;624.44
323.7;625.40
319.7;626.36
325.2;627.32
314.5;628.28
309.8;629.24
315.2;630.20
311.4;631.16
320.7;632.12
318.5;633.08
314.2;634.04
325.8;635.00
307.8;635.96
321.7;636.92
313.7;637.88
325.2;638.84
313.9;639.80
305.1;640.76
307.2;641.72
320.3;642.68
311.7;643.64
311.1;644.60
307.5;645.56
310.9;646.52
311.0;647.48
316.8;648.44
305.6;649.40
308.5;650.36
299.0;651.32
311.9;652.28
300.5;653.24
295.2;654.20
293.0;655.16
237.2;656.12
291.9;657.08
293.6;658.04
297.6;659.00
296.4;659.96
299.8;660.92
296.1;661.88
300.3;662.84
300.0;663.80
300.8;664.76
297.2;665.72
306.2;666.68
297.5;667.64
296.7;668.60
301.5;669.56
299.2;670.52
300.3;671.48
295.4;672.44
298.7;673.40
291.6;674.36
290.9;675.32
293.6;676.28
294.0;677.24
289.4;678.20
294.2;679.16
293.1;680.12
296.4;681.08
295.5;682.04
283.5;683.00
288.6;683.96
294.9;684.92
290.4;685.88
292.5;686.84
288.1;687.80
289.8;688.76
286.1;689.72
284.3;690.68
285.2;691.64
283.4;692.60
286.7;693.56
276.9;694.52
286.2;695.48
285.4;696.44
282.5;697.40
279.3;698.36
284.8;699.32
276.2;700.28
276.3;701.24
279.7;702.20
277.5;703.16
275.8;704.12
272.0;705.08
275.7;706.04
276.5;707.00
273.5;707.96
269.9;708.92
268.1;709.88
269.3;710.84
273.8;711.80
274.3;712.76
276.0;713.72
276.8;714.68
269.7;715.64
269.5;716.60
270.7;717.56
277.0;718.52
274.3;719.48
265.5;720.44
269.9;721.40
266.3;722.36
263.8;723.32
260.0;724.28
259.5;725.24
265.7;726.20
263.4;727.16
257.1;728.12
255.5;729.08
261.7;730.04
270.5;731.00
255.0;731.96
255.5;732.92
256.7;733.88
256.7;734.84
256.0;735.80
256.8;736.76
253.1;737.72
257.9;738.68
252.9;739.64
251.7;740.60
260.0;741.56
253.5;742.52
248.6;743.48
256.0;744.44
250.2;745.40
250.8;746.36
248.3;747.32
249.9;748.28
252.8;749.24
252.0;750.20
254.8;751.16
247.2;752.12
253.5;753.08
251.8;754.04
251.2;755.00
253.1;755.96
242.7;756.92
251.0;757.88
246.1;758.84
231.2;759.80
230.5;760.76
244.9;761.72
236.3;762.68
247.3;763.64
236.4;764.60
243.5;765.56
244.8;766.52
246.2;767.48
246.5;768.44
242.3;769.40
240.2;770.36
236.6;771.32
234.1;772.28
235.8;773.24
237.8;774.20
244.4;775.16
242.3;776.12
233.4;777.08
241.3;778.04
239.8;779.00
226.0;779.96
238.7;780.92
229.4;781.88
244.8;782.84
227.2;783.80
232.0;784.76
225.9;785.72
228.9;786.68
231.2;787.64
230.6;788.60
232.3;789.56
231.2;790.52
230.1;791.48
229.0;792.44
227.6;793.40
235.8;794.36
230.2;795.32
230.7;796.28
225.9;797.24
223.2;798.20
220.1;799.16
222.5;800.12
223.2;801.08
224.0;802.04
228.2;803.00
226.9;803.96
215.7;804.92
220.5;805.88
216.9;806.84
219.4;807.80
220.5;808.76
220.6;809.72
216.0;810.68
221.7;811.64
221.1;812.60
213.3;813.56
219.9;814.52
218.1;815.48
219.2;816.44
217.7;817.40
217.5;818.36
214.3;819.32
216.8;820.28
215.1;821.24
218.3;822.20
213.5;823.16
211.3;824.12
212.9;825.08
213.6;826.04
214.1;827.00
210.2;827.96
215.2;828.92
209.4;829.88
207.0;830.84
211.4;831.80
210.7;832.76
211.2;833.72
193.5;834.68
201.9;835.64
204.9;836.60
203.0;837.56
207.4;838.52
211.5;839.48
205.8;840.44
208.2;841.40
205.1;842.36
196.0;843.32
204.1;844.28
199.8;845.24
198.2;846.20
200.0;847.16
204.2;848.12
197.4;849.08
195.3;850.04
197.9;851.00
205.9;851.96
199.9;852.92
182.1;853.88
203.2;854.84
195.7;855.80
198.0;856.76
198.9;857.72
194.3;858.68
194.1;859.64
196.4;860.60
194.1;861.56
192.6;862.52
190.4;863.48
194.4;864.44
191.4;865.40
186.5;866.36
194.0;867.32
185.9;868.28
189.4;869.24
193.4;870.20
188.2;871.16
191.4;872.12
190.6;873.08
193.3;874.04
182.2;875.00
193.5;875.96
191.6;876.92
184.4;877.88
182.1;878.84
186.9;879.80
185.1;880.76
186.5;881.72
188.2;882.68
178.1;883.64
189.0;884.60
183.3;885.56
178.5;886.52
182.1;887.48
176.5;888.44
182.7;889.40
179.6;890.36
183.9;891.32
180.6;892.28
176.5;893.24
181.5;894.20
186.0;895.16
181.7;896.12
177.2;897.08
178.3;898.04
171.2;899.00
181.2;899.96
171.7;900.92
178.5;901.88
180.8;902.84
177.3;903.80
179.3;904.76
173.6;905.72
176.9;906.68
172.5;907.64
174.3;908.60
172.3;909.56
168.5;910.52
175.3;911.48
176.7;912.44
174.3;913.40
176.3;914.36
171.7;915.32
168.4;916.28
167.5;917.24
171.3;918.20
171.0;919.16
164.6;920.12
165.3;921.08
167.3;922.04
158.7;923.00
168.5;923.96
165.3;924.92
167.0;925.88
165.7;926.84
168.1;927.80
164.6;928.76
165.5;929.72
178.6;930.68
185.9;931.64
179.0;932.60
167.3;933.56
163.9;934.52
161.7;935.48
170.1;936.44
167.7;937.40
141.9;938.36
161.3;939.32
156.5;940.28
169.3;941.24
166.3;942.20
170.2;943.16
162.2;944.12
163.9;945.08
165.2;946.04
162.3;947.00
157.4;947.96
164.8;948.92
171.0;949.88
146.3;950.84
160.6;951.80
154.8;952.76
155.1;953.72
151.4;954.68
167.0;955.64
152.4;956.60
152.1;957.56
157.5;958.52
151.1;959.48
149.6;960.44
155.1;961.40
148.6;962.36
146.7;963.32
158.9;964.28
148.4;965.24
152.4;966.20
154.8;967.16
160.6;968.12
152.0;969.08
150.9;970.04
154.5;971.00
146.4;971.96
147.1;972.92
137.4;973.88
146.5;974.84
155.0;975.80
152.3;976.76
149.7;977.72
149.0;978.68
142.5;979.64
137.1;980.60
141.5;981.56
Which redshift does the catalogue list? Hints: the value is 0.00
